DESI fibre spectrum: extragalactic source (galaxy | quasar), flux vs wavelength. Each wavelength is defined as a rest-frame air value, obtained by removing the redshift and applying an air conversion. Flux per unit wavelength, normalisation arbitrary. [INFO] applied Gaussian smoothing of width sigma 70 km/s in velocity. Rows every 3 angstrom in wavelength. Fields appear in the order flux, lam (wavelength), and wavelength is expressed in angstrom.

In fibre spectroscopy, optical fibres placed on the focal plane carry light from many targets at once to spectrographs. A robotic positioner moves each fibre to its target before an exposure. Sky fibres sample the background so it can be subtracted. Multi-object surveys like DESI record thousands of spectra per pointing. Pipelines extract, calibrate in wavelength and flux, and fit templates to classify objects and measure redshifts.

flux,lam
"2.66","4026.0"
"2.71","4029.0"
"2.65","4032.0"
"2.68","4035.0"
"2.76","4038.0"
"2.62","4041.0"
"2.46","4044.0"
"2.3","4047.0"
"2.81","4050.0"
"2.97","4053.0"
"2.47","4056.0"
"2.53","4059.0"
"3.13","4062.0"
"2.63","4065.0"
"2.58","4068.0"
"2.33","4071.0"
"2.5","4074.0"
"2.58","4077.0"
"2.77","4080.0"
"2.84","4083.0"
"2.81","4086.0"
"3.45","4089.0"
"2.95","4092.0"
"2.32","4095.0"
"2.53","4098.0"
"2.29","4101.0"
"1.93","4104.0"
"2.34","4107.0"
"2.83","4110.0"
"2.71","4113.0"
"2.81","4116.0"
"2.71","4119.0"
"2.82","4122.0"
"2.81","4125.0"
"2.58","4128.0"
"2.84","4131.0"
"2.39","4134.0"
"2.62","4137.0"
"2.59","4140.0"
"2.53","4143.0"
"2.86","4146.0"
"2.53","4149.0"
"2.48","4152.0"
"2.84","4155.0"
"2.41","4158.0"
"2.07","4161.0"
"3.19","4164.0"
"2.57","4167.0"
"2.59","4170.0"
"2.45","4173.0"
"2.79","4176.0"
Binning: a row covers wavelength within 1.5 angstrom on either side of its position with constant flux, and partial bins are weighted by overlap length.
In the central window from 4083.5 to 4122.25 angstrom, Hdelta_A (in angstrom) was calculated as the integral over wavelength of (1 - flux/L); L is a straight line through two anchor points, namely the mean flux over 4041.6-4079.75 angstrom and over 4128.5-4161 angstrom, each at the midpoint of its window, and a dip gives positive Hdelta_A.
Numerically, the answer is -0.8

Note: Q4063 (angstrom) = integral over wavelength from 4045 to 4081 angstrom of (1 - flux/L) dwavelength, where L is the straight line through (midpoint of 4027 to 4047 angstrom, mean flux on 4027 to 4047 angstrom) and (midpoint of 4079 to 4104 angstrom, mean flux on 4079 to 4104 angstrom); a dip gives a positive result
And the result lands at 0.4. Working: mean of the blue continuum 2.62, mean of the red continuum 2.7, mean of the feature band 2.63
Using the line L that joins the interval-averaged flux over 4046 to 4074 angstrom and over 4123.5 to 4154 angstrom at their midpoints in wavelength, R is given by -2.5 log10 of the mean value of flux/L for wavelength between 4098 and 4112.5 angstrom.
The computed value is 0.10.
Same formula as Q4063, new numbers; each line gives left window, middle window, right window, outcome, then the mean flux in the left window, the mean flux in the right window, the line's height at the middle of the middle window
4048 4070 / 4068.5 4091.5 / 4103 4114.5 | -1.29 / 2.71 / 2.48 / 2.61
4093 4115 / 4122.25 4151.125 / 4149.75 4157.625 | -1.02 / 2.44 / 2.61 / 2.55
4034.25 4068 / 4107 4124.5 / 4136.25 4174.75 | -0.79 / 2.66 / 2.6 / 2.62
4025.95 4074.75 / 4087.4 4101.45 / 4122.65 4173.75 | -0.61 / 2.64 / 2.61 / 2.63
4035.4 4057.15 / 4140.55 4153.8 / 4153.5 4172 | 0.03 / 2.63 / 2.61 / 2.61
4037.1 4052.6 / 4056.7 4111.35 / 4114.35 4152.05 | 0.16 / 2.61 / 2.67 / 2.64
